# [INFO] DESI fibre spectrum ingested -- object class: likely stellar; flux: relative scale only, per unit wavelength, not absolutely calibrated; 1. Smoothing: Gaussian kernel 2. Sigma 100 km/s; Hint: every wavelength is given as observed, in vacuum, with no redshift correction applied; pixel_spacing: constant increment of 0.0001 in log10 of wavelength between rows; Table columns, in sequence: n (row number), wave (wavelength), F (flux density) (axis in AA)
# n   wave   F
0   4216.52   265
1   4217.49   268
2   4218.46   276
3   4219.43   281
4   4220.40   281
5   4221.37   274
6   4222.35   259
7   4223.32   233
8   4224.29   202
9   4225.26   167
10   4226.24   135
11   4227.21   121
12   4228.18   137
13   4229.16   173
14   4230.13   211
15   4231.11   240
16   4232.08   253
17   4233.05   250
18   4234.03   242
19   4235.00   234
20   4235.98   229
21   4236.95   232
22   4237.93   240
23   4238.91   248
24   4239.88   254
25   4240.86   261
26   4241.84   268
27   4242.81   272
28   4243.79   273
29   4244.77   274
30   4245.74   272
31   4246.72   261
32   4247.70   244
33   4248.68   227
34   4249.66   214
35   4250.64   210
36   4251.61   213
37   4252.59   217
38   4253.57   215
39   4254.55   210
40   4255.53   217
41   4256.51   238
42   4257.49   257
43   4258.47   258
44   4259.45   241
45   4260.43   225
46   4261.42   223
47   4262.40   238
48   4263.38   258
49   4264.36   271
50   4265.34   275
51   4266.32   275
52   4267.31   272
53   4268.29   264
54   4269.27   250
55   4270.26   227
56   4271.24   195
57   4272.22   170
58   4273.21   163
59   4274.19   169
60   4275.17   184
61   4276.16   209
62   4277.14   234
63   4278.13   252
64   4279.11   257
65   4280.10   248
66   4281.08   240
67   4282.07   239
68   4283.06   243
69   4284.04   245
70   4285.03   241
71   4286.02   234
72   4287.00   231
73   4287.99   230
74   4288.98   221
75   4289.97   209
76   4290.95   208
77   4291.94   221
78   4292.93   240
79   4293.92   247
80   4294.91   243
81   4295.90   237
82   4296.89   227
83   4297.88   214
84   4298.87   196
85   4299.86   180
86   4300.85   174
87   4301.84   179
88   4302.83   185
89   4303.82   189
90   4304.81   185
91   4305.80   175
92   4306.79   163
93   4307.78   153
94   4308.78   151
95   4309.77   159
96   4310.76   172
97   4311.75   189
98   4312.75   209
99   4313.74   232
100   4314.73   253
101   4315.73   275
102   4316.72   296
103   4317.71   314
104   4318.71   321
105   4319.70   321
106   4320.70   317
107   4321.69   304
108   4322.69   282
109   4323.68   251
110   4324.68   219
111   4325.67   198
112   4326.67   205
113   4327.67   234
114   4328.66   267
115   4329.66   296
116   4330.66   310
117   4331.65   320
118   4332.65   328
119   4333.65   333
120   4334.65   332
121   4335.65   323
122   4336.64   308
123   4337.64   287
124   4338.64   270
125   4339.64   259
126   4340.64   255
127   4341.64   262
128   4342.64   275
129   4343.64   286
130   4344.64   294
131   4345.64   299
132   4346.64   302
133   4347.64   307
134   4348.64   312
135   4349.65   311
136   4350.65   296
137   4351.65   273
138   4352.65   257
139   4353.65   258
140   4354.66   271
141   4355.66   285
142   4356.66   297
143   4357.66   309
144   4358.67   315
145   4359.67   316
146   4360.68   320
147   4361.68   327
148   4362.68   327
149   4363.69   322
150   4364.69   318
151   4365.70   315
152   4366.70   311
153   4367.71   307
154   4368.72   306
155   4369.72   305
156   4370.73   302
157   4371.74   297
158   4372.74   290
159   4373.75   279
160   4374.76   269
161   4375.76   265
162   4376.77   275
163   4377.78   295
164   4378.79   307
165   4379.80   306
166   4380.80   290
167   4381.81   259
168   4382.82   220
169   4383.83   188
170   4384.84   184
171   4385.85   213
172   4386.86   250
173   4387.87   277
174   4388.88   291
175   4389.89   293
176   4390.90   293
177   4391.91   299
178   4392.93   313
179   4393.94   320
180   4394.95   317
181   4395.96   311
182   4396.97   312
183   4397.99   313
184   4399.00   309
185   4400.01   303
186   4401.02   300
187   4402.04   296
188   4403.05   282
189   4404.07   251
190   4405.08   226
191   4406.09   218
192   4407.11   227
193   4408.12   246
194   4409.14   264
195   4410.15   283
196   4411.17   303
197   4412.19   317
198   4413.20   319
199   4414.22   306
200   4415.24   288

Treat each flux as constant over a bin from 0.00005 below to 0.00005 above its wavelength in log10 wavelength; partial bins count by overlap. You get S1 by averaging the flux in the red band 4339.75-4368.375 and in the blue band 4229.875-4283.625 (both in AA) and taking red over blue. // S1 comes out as 1.3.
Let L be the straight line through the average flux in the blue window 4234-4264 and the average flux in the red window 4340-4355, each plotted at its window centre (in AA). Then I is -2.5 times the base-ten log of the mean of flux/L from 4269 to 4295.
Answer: 0.14 mag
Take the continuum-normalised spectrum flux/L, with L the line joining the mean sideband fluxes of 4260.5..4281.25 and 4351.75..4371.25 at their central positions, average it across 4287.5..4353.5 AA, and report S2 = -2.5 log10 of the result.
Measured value 0.088 mag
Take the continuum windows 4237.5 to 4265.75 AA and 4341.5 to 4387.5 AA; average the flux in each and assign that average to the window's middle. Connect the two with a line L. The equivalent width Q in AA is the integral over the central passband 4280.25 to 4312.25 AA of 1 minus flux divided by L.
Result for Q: 6.51 AA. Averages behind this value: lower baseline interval 244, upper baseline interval 286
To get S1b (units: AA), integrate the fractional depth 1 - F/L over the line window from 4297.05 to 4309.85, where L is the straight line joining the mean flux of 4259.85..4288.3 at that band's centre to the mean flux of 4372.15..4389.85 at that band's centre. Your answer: 3.31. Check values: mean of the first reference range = 233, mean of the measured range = 179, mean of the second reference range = 263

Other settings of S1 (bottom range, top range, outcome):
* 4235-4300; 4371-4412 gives 1.18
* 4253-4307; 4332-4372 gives 1.34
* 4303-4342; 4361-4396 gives 1.13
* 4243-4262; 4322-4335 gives 1.16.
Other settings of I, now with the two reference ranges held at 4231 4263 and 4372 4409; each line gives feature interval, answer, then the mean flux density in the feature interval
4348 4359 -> -0.091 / 289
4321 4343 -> -0.070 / 279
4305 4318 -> 0.223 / 209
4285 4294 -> 0.111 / 227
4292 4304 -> 0.201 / 210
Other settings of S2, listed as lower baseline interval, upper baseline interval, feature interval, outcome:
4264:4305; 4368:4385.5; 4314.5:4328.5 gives -0.12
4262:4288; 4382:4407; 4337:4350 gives -0.12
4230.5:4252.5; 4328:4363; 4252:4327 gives 0.18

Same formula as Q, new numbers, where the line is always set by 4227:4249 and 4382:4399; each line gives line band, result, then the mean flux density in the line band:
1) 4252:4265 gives 0.3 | 236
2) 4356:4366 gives -1.8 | 316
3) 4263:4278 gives 1.0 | 228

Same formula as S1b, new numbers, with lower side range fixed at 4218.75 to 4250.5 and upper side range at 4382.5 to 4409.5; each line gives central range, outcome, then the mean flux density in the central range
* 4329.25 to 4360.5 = -4.3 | 295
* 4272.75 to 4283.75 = 1.0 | 222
